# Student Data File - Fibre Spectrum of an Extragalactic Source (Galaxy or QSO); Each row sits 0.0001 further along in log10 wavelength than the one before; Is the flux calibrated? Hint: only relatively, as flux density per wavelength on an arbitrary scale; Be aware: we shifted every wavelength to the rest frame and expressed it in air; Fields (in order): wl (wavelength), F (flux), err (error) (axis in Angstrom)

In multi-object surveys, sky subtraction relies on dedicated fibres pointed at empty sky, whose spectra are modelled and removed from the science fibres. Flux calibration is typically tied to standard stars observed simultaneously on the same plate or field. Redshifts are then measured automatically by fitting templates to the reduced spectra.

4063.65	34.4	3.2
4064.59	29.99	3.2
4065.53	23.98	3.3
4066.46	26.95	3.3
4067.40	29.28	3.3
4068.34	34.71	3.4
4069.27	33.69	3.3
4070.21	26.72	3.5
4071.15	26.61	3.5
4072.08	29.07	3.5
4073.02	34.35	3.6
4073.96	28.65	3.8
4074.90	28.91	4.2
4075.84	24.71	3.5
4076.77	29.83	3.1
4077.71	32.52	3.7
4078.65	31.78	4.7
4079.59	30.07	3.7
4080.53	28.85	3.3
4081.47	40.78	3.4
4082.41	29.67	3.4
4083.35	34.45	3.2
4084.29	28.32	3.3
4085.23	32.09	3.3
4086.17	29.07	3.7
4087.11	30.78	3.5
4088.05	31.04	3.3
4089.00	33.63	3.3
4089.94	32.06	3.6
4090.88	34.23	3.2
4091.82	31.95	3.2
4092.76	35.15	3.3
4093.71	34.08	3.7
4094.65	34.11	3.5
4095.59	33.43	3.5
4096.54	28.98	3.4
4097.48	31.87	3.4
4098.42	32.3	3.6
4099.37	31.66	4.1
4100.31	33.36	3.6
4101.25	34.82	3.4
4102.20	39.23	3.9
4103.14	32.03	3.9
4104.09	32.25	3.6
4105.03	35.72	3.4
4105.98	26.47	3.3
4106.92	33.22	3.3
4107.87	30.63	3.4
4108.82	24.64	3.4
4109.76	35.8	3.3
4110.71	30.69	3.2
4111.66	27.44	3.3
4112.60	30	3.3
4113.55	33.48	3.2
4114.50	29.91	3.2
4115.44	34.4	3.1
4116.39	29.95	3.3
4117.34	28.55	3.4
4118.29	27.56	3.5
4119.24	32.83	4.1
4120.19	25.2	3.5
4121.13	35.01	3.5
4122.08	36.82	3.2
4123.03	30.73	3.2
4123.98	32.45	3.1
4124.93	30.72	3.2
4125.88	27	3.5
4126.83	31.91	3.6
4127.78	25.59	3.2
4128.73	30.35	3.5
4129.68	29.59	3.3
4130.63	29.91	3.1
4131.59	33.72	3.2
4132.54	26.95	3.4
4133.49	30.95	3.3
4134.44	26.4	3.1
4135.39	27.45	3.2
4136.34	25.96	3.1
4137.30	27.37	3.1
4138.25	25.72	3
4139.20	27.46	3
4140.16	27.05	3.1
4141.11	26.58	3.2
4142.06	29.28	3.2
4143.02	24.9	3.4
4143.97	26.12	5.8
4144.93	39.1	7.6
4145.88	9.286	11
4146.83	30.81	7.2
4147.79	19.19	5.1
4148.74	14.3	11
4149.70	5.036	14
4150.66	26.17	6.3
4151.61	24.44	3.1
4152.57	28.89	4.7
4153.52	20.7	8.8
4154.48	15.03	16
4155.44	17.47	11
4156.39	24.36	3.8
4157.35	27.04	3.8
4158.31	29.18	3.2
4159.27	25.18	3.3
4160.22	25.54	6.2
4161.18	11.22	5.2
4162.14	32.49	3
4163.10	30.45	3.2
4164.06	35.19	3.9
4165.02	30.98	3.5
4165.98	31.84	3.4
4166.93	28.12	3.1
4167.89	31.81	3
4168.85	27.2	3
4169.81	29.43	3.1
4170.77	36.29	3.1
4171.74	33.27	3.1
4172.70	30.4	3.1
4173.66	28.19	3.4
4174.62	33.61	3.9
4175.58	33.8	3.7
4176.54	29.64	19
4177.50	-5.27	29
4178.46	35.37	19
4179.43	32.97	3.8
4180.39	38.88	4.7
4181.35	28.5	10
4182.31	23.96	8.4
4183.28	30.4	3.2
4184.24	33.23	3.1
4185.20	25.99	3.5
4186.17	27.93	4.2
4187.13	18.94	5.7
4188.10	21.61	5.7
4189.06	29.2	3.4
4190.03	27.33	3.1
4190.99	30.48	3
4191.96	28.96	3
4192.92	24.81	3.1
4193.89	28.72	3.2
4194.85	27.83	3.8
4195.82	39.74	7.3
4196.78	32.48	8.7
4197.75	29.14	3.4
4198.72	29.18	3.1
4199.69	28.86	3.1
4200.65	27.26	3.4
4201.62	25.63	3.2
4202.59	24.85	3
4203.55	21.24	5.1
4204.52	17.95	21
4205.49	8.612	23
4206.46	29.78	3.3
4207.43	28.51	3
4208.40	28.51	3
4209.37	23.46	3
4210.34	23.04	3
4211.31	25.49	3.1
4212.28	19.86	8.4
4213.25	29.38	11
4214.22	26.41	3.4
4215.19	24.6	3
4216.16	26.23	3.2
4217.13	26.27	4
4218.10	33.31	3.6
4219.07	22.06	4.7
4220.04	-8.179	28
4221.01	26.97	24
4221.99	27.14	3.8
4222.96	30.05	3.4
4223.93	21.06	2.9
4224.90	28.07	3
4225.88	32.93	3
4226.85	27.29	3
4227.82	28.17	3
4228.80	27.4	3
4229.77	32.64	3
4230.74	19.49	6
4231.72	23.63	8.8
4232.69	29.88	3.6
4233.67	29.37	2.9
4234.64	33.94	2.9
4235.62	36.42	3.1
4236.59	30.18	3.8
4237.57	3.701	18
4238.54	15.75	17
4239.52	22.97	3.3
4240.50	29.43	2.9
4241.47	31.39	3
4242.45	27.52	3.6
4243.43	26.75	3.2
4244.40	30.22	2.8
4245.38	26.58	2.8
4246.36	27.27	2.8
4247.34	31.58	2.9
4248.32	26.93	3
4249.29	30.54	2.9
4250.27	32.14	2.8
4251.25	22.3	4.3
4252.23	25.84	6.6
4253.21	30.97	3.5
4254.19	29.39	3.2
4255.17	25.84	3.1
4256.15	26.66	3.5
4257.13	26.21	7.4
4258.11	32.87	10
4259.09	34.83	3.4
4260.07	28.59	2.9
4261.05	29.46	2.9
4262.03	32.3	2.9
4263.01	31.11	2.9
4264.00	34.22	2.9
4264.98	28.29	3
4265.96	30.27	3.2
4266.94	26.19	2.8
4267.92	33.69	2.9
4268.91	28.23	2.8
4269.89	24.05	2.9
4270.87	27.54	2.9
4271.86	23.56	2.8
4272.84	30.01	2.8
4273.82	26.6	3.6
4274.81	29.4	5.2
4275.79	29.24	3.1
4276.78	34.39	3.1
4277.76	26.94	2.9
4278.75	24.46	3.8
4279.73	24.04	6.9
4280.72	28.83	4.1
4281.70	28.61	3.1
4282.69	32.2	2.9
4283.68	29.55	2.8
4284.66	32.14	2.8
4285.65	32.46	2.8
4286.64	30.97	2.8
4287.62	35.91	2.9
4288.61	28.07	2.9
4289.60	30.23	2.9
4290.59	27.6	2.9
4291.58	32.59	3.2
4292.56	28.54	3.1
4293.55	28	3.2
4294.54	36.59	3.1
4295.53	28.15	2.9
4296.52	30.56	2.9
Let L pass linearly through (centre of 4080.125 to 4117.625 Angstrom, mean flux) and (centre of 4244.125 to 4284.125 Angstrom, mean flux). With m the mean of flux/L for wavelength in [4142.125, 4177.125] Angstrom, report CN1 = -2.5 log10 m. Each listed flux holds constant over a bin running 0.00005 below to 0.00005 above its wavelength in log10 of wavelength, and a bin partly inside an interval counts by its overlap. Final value 0.17 mag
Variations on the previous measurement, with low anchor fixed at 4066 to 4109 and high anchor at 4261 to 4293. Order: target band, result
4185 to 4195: 0.15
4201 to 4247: 0.19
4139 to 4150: 0.30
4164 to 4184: 0.03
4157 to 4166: 0.11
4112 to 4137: 0.04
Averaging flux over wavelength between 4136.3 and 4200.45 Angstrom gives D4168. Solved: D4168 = 27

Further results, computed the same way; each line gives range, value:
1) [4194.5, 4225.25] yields 25.1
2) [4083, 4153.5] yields 29.5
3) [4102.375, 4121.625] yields 30.9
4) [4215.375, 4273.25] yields 27.3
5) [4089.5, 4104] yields 33.3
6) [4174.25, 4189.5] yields 27.4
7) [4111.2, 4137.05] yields 30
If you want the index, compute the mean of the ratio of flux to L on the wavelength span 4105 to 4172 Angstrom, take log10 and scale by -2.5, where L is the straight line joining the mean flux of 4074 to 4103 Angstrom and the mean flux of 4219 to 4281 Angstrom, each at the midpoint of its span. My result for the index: 0.10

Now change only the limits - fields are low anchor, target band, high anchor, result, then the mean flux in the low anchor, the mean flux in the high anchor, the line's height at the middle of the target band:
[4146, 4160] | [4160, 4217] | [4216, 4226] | -0.20 mag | 21.7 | 23.8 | 22.8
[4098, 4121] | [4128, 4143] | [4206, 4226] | 0.06 mag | 31.4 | 24.8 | 29.8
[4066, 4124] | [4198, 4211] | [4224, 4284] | 0.19 mag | 31.4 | 28.1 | 29.2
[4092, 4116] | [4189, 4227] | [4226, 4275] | 0.14 mag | 32.2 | 28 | 29.2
